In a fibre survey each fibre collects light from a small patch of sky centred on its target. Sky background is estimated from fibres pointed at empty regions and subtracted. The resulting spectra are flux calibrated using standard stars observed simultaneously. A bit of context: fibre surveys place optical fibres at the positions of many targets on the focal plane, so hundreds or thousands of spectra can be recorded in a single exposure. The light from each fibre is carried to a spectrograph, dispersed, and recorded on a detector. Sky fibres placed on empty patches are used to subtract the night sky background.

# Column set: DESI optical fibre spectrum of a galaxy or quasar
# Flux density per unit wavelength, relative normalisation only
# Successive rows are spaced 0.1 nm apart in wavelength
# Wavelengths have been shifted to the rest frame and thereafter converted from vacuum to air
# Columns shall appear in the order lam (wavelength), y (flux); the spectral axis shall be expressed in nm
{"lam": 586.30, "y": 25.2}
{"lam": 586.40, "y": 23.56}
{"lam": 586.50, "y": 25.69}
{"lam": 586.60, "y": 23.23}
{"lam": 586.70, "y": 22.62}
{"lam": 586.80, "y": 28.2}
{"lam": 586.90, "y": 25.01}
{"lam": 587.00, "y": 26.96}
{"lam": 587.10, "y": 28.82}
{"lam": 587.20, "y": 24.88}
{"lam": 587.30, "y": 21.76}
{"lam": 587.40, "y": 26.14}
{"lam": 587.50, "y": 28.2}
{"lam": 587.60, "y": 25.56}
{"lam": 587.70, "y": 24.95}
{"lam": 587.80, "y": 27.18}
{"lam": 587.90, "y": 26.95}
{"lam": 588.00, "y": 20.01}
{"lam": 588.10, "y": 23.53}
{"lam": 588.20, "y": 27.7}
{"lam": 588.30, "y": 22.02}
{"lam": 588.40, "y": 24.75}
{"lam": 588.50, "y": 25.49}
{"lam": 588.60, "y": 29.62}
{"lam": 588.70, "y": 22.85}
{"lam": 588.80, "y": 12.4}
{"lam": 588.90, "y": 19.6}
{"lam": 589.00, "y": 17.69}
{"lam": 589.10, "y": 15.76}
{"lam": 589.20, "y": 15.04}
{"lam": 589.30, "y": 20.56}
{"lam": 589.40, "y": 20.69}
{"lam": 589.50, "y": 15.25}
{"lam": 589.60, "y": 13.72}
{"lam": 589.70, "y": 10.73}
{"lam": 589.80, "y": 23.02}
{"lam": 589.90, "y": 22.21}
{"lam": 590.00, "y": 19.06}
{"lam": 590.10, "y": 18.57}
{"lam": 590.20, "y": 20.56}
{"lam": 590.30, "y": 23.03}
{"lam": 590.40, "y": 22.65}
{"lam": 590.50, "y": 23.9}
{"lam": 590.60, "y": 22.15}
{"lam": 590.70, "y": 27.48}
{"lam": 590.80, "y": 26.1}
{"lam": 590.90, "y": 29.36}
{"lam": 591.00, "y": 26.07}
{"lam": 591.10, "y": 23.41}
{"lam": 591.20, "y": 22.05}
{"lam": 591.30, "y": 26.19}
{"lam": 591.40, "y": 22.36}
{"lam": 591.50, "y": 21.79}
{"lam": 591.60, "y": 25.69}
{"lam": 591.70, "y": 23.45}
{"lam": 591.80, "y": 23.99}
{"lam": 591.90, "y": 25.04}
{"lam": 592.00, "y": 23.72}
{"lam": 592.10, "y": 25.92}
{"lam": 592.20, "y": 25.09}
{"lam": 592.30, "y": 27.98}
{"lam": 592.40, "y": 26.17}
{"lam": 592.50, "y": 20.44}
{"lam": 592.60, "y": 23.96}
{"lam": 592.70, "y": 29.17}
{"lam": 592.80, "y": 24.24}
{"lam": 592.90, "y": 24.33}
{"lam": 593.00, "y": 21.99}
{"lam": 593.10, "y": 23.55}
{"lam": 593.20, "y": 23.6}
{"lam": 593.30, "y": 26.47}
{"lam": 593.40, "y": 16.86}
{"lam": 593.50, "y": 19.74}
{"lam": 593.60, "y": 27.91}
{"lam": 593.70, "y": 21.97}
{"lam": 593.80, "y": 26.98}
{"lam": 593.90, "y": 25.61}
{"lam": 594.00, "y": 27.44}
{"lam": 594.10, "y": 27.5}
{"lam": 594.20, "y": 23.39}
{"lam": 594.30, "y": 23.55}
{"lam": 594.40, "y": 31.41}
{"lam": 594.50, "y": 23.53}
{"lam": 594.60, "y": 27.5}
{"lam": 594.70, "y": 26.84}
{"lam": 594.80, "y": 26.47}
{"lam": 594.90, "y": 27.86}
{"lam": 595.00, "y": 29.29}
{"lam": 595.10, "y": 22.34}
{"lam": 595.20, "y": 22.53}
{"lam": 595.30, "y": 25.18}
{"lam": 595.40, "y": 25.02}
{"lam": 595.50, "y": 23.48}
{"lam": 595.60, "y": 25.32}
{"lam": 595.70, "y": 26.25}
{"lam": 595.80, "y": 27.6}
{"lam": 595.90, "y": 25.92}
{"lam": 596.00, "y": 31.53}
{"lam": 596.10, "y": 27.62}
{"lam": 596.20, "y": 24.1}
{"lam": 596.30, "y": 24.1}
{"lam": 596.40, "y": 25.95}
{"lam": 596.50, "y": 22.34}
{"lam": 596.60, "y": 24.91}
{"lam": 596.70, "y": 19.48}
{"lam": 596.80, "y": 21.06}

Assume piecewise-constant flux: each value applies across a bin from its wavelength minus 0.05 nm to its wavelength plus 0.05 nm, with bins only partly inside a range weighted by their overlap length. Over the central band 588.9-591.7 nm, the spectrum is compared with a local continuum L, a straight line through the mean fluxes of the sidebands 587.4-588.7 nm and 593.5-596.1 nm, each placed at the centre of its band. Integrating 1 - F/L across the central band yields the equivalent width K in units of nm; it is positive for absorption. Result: 0.47 nm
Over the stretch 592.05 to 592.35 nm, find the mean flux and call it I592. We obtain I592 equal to 26.3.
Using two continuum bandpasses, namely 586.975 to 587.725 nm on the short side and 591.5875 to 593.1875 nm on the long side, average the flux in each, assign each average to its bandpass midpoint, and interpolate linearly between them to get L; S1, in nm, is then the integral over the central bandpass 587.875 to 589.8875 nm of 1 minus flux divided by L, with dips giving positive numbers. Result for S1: 0.41 nm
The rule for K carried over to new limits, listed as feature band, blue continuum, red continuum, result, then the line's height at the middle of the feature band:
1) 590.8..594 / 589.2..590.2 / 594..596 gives -0.34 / 22.2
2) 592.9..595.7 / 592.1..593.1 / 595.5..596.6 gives 0.04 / 25.3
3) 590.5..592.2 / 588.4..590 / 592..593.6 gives -0.20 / 22.1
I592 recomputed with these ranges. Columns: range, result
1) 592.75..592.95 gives 24.3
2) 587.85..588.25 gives 24.5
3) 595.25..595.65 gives 24.7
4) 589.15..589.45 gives 18.8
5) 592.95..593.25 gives 23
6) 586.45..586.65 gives 24.5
